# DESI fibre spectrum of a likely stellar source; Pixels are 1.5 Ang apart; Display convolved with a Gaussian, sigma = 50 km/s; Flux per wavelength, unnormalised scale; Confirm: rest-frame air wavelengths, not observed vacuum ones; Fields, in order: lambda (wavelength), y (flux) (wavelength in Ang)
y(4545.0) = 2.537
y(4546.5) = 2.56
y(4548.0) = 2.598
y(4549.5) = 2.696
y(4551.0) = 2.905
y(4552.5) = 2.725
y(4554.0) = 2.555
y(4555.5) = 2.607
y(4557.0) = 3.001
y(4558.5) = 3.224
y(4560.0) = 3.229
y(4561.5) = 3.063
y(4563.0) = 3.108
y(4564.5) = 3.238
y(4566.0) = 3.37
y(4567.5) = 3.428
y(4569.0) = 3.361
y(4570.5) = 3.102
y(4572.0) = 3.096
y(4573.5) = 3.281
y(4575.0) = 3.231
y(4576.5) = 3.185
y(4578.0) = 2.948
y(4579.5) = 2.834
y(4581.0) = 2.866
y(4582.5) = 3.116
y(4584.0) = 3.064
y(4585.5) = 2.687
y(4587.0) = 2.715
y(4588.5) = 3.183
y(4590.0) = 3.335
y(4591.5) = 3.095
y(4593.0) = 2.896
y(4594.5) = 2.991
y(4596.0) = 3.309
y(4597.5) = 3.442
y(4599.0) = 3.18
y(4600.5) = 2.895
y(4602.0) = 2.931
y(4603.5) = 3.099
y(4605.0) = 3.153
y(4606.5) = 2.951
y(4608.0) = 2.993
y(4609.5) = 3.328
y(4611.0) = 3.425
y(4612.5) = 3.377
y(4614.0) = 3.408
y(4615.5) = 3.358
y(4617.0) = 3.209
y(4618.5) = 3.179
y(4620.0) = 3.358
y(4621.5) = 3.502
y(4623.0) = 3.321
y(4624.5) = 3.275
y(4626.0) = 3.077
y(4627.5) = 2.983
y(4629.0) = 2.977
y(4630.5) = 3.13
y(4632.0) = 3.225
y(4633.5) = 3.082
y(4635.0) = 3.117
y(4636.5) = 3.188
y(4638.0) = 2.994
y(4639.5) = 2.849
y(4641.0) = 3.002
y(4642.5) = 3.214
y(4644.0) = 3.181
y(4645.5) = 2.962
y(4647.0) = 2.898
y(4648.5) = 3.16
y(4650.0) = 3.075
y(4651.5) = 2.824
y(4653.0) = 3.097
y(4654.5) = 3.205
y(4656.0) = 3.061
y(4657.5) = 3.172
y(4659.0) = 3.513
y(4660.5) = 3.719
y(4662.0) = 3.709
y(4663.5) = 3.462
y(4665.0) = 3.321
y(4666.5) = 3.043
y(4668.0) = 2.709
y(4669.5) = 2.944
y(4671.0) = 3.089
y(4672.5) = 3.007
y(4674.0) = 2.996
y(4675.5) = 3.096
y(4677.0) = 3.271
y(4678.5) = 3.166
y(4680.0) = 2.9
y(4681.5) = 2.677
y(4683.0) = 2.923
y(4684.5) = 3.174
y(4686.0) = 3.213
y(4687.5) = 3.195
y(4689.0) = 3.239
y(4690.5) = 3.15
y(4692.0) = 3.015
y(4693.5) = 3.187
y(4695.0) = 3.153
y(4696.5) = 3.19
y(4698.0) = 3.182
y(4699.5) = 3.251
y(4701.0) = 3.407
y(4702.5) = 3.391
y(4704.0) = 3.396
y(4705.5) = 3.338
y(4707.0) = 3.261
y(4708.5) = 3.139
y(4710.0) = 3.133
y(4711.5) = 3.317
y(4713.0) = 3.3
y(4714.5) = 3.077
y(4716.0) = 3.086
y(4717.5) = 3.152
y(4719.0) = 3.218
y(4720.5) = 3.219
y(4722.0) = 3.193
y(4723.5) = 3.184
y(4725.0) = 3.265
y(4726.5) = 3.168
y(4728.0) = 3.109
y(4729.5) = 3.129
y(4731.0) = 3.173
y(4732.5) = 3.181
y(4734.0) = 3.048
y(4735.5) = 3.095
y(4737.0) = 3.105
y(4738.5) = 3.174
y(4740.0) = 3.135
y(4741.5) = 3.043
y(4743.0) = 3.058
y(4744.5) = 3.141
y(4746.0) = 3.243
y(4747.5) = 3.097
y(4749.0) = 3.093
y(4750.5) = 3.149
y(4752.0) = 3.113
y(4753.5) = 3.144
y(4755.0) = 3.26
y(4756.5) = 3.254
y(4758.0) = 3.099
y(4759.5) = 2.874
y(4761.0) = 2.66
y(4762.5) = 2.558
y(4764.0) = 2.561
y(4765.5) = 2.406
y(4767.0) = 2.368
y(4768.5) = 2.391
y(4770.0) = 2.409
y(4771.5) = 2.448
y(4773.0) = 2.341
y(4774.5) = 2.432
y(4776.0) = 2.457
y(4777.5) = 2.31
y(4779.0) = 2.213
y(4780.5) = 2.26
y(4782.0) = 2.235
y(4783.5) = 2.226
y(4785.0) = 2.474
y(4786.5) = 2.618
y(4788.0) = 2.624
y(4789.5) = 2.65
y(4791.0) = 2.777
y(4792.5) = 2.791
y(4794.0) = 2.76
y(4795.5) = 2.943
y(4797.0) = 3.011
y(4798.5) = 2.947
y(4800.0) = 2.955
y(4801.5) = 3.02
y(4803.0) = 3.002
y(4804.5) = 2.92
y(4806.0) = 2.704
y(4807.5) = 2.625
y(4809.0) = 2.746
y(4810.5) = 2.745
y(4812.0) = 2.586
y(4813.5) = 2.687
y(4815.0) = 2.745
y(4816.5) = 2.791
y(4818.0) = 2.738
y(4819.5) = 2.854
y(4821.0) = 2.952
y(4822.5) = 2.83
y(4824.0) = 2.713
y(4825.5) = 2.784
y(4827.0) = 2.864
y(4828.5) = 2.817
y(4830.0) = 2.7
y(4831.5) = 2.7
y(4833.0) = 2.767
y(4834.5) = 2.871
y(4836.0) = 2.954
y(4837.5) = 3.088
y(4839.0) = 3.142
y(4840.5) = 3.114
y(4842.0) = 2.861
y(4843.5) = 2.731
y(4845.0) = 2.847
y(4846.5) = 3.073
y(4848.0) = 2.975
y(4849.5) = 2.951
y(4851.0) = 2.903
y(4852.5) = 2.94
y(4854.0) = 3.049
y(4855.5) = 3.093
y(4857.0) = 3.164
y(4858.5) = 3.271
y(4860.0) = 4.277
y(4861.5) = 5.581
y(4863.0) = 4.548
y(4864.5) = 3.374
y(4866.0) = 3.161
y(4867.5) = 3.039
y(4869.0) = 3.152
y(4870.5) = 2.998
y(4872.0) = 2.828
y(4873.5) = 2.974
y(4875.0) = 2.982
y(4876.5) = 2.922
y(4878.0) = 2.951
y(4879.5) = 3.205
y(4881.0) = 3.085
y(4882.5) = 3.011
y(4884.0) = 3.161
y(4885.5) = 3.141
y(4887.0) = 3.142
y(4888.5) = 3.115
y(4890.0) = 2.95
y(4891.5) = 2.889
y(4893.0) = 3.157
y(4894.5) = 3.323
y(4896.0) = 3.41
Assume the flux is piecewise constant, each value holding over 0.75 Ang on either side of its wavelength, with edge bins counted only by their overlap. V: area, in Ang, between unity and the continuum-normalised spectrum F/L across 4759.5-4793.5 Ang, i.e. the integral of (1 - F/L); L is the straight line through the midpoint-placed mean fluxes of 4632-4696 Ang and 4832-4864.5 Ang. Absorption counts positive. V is 7.7 Ang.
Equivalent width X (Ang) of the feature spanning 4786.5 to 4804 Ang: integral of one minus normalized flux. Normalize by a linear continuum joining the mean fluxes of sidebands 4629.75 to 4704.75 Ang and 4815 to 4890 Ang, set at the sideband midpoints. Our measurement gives 1.4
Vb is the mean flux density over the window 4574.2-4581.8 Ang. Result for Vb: 3.02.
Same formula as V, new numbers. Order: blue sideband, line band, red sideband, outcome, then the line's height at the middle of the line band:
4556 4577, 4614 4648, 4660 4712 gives 0.5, 3.19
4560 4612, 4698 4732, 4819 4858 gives -2.3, 3.01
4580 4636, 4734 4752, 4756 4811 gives -2.4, 2.76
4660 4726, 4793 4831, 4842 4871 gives 5.3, 3.28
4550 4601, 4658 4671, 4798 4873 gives -1.0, 3.05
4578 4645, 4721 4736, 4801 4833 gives -1.2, 2.93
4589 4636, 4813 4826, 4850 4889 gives 1.9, 3.25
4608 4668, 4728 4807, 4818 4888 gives 8.2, 3.14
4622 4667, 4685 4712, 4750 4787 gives -2.9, 2.92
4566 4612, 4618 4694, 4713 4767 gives -1.1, 3.09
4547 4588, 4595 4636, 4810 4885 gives -2.4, 3.01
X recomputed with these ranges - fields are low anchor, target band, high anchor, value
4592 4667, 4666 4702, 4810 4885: 0.60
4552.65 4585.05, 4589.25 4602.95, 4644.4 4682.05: -0.11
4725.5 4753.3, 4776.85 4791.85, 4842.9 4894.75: 3.38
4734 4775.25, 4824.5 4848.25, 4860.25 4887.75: 2.13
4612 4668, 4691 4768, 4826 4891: 1.39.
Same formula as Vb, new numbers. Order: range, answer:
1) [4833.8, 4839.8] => 3.02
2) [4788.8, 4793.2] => 2.74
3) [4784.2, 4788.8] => 2.57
